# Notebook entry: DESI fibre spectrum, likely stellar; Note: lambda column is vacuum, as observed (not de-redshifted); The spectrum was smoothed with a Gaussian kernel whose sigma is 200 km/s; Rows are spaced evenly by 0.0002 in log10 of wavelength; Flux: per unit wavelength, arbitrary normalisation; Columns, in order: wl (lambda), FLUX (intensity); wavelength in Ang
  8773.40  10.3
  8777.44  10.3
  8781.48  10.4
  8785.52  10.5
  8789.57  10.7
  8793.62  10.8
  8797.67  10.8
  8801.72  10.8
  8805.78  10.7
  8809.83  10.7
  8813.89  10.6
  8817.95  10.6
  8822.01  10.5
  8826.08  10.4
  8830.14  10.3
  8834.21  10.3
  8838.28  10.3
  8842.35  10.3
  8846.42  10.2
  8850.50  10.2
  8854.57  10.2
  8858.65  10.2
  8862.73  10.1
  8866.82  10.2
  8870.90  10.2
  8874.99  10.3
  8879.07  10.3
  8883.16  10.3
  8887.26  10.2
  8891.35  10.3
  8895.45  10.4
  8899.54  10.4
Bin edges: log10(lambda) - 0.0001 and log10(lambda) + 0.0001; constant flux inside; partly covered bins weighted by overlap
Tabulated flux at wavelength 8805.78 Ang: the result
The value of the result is 10.7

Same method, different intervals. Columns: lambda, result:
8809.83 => 10.7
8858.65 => 10.2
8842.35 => 10.3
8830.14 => 10.3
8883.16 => 10.3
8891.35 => 10.3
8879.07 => 10.3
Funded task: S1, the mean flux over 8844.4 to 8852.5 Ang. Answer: 10.2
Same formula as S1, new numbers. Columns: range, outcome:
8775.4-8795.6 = 10.5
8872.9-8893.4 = 10.3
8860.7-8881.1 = 10.2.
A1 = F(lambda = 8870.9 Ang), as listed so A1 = 10.2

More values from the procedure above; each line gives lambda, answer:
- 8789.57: 10.7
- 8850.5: 10.2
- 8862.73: 10.1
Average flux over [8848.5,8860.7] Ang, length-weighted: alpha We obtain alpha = 10.2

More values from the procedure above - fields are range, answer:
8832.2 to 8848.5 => 10.3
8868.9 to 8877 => 10.2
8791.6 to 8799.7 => 10.8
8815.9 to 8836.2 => 10.4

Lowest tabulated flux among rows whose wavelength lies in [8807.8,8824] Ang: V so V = 10.5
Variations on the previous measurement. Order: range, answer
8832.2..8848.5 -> 10.2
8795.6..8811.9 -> 10.7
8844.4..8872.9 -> 10.1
